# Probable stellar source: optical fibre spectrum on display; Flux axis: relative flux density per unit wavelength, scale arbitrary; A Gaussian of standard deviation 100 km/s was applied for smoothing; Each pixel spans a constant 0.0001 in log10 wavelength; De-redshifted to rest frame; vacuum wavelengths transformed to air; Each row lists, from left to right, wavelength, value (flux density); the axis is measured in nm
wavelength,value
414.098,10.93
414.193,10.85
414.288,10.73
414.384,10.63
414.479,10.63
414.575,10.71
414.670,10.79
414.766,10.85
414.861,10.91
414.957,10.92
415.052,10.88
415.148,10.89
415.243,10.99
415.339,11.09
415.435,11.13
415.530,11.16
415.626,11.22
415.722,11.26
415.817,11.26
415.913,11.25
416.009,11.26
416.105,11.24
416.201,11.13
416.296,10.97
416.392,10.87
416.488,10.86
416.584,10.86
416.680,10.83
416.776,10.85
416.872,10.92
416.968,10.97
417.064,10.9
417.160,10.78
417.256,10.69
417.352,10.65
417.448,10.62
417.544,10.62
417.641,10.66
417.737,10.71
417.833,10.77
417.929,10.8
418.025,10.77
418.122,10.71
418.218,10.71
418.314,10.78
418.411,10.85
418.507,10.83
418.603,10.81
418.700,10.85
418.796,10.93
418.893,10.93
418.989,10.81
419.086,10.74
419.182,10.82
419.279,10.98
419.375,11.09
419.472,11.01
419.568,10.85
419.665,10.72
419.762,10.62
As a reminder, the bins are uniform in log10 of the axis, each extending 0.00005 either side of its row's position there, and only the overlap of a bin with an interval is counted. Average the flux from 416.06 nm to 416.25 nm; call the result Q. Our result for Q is 11.2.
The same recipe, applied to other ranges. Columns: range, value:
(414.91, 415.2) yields 10.9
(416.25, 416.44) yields 10.9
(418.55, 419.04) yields 10.9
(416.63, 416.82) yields 10.8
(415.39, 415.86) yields 11.2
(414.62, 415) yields 10.9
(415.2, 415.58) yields 11.1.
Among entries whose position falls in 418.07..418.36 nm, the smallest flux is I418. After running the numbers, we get 10.71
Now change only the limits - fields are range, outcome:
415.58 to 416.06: 11.22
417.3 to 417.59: 10.62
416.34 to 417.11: 10.83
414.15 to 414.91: 10.63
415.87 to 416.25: 11.13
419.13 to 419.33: 10.82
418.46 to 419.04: 10.81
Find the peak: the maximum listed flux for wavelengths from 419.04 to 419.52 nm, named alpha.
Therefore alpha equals 11.09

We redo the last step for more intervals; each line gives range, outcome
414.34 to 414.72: 10.79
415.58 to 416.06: 11.26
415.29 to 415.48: 11.13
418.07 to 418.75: 10.85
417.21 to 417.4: 10.69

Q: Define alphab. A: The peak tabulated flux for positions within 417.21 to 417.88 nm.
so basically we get 10.77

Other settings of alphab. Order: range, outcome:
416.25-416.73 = 10.97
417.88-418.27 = 10.8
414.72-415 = 10.92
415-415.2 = 10.89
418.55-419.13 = 10.93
